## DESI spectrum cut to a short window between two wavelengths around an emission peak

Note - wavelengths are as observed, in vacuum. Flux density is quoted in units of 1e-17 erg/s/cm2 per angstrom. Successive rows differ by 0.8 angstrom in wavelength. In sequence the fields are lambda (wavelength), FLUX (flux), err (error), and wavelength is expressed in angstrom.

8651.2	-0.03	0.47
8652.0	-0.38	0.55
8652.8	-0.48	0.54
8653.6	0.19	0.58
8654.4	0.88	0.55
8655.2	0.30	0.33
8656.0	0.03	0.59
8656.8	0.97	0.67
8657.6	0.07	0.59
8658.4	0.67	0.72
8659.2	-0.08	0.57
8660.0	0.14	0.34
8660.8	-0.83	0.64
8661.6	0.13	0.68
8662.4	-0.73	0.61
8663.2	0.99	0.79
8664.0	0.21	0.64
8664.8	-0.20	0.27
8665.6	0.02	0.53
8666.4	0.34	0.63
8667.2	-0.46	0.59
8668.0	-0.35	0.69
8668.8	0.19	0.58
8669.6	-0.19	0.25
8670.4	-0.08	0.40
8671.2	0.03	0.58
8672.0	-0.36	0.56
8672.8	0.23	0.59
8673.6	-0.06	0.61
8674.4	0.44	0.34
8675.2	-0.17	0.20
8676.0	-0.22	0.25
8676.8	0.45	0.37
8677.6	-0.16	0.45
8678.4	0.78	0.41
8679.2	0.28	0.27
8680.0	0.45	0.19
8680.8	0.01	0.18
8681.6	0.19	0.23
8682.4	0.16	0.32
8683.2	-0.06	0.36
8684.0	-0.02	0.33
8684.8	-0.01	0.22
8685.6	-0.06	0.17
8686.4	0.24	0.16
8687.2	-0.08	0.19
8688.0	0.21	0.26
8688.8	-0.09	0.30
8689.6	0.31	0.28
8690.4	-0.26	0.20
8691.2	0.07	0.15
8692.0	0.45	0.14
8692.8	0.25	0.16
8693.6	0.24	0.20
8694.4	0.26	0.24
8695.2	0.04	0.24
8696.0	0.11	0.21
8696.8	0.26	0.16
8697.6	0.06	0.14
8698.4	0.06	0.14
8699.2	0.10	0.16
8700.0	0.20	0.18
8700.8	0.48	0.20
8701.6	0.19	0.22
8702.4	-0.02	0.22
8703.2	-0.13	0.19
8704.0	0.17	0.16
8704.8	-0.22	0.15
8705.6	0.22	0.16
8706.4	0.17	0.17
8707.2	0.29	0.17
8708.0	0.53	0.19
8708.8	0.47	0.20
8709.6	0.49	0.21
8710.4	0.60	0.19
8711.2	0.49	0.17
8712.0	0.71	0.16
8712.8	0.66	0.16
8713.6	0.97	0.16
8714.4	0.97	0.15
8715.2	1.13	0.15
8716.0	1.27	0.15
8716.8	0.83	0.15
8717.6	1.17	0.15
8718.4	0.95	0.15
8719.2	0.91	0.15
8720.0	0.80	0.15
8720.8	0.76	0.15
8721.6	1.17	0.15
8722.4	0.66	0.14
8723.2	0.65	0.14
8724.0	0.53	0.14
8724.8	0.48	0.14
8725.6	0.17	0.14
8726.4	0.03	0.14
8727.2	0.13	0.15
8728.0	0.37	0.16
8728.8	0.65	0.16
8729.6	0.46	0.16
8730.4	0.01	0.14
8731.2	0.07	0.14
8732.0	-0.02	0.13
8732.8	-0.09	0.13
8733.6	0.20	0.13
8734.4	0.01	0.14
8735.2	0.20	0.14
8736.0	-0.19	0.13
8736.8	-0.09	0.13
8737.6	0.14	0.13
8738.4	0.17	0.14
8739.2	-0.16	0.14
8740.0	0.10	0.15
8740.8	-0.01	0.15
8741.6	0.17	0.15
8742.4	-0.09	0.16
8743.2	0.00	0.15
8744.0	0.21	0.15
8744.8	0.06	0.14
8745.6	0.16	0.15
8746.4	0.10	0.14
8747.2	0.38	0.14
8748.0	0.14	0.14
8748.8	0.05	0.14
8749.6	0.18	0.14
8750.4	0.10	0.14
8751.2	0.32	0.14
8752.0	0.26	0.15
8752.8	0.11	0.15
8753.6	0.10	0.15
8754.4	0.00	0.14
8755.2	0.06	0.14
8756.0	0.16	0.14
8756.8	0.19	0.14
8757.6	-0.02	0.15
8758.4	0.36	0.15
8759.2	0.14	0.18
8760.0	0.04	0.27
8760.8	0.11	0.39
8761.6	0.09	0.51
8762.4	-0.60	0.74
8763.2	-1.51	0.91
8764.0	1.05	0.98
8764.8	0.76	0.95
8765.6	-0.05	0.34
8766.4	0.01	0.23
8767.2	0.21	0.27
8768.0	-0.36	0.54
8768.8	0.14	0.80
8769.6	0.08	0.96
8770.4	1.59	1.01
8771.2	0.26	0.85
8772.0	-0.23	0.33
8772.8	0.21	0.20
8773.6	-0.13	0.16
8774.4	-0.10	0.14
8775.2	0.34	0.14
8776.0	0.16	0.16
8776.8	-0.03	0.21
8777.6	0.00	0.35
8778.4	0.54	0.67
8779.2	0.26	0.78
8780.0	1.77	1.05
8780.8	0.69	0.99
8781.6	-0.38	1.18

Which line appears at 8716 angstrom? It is [O II]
